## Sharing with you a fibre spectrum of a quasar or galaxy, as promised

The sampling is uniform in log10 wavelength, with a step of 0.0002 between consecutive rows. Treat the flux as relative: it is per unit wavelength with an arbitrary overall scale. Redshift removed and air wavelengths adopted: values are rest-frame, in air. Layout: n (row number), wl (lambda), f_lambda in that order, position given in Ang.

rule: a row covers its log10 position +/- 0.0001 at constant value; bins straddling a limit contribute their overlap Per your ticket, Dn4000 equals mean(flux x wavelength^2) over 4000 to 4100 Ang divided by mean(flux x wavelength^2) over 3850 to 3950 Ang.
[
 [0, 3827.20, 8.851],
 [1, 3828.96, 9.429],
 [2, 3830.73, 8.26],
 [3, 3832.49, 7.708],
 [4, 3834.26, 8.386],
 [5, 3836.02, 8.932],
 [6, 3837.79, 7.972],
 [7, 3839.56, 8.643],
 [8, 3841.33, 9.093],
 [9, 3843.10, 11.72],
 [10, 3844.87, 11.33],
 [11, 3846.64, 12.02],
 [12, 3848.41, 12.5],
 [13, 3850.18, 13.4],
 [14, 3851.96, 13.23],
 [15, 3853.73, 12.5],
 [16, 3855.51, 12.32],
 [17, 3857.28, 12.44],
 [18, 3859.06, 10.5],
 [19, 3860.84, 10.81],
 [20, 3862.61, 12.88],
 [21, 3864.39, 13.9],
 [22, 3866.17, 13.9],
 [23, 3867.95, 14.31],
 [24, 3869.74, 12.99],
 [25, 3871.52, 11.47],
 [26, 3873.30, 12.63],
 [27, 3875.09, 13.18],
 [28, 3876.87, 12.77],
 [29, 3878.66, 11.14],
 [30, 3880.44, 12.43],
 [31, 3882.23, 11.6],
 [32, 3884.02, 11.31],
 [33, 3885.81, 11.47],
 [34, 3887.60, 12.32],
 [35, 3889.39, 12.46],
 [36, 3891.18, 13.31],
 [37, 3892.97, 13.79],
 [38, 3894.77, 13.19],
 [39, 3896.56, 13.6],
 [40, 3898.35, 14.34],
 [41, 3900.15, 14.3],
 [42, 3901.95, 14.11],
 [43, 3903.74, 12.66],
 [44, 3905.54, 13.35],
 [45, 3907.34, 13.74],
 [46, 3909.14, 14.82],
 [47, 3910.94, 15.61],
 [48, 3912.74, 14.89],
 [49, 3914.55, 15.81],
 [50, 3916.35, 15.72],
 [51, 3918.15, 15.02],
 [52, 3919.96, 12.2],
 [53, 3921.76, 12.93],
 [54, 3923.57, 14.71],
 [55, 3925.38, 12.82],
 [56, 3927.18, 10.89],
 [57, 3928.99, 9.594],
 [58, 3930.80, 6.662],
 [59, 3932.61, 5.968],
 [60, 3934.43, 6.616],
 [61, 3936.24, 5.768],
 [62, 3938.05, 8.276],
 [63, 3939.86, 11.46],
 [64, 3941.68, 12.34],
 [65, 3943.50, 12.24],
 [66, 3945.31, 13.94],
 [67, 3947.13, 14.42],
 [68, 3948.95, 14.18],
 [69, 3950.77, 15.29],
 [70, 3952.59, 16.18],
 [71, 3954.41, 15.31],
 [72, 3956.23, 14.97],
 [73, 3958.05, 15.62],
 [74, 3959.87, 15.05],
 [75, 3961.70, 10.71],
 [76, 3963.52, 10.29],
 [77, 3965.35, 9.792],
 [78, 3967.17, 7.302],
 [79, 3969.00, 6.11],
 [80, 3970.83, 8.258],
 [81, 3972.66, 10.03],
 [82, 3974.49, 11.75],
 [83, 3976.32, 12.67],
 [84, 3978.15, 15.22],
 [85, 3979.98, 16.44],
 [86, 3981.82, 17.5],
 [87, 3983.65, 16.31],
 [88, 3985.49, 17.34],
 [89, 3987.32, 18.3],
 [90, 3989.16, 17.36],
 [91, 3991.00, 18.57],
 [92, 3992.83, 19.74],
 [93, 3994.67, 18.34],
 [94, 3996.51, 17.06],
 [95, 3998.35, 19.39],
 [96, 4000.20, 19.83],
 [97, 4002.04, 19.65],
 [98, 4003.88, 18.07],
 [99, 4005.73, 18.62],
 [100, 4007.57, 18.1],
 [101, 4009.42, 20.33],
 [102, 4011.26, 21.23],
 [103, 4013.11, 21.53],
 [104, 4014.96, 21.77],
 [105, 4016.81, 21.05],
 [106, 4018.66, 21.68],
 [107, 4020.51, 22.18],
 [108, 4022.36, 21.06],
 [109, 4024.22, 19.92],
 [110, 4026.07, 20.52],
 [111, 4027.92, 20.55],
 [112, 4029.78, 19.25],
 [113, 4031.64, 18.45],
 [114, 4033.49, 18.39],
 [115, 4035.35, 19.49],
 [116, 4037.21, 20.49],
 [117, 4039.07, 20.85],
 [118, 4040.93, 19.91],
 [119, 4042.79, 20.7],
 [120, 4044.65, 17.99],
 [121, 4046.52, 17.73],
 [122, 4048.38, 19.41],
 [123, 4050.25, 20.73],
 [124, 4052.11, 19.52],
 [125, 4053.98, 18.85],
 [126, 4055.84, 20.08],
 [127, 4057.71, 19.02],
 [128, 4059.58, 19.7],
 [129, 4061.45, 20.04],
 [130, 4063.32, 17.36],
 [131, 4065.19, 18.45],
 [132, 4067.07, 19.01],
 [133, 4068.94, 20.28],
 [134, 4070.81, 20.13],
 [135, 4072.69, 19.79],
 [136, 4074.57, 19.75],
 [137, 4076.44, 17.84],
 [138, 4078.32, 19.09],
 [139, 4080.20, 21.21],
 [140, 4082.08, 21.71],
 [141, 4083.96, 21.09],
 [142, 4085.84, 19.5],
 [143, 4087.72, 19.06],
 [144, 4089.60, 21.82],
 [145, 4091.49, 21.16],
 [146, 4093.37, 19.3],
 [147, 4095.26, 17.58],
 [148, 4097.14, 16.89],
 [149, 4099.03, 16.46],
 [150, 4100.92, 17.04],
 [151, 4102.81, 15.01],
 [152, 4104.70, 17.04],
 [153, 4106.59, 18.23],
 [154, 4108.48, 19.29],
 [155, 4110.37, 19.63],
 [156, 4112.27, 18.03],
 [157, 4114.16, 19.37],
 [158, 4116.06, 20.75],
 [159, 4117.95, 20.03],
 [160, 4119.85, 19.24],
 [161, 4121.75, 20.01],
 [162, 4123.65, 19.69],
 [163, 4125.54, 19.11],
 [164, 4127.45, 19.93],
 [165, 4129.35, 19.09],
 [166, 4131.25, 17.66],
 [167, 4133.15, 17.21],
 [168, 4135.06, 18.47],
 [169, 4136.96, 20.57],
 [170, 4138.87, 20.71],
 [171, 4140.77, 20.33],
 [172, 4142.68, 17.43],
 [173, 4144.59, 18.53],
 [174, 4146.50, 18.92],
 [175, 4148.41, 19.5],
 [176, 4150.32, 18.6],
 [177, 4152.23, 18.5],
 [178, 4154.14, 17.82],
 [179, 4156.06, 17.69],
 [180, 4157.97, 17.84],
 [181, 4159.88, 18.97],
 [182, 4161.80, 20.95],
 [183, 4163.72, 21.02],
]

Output 1.70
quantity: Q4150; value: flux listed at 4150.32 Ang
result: 18.6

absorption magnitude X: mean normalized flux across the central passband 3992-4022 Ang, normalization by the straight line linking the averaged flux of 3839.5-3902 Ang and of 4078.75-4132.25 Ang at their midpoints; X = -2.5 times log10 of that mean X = -0.216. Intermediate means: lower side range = 12.5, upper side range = 19.1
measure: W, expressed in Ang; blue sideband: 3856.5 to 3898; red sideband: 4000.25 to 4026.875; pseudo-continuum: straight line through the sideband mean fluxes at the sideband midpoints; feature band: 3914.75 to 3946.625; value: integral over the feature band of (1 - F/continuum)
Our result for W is 9.02 Ang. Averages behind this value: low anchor 12.6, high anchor 20.4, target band 11.2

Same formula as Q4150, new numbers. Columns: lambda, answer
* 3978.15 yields 15.22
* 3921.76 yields 12.93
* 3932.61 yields 5.968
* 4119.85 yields 19.24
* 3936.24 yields 5.768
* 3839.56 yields 8.643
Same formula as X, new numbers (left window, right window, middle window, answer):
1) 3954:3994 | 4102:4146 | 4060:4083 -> -0.14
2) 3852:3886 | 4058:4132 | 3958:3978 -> 0.40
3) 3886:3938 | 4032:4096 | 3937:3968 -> 0.13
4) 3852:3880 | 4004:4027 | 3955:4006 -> 0.25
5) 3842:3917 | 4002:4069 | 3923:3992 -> 0.30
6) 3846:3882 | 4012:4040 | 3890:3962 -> 0.20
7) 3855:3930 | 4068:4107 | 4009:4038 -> -0.20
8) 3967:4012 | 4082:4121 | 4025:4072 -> -0.11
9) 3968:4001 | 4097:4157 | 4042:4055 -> -0.14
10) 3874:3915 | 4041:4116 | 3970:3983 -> 0.20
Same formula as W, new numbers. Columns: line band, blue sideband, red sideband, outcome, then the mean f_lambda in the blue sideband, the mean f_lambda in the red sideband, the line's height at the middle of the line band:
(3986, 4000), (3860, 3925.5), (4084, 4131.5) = -2.21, 13.3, 18.9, 15.9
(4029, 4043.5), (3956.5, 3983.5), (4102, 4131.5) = -4.28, 12.1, 18.9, 15.2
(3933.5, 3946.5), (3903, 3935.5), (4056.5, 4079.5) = 3.12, 12.4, 19.2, 13.4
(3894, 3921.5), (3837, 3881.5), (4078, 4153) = -1.75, 12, 19.1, 13.3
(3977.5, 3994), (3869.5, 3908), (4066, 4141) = -1.86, 12.8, 19.2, 15.7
